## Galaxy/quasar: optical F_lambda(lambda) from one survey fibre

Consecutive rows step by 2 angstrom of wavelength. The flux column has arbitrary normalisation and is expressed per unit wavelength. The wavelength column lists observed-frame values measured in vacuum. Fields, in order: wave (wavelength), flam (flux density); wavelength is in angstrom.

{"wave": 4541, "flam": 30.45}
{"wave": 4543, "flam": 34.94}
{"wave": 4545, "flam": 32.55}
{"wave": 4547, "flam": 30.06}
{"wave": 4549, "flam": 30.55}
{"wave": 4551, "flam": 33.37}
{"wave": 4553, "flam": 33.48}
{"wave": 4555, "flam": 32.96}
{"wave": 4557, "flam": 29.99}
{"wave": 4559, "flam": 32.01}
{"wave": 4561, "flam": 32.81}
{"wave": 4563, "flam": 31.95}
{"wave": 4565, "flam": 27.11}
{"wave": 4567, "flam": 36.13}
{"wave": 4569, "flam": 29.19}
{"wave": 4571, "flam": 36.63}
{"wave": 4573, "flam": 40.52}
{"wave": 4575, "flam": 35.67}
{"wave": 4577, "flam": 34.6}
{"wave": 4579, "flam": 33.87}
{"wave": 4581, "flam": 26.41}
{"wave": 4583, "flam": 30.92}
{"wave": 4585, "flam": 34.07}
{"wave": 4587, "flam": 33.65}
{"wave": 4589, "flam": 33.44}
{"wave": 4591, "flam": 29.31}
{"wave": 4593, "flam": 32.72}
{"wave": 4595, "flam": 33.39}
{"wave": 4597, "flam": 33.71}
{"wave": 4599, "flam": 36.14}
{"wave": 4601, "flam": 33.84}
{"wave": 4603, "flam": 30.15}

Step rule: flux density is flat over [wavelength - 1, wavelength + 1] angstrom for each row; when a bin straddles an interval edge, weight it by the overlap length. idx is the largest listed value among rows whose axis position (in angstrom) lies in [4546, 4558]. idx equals 33.48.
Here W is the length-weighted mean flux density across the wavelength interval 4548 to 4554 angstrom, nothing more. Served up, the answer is 32.5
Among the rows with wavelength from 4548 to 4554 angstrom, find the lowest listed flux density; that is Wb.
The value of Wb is 30.55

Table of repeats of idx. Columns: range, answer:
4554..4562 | 32.96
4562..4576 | 40.52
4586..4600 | 36.14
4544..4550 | 32.55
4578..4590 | 34.07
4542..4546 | 34.94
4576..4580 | 34.6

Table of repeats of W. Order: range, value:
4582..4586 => 32.5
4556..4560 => 31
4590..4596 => 31.8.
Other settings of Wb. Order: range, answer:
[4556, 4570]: 27.11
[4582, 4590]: 30.92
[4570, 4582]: 26.41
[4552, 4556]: 32.96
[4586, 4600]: 29.31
